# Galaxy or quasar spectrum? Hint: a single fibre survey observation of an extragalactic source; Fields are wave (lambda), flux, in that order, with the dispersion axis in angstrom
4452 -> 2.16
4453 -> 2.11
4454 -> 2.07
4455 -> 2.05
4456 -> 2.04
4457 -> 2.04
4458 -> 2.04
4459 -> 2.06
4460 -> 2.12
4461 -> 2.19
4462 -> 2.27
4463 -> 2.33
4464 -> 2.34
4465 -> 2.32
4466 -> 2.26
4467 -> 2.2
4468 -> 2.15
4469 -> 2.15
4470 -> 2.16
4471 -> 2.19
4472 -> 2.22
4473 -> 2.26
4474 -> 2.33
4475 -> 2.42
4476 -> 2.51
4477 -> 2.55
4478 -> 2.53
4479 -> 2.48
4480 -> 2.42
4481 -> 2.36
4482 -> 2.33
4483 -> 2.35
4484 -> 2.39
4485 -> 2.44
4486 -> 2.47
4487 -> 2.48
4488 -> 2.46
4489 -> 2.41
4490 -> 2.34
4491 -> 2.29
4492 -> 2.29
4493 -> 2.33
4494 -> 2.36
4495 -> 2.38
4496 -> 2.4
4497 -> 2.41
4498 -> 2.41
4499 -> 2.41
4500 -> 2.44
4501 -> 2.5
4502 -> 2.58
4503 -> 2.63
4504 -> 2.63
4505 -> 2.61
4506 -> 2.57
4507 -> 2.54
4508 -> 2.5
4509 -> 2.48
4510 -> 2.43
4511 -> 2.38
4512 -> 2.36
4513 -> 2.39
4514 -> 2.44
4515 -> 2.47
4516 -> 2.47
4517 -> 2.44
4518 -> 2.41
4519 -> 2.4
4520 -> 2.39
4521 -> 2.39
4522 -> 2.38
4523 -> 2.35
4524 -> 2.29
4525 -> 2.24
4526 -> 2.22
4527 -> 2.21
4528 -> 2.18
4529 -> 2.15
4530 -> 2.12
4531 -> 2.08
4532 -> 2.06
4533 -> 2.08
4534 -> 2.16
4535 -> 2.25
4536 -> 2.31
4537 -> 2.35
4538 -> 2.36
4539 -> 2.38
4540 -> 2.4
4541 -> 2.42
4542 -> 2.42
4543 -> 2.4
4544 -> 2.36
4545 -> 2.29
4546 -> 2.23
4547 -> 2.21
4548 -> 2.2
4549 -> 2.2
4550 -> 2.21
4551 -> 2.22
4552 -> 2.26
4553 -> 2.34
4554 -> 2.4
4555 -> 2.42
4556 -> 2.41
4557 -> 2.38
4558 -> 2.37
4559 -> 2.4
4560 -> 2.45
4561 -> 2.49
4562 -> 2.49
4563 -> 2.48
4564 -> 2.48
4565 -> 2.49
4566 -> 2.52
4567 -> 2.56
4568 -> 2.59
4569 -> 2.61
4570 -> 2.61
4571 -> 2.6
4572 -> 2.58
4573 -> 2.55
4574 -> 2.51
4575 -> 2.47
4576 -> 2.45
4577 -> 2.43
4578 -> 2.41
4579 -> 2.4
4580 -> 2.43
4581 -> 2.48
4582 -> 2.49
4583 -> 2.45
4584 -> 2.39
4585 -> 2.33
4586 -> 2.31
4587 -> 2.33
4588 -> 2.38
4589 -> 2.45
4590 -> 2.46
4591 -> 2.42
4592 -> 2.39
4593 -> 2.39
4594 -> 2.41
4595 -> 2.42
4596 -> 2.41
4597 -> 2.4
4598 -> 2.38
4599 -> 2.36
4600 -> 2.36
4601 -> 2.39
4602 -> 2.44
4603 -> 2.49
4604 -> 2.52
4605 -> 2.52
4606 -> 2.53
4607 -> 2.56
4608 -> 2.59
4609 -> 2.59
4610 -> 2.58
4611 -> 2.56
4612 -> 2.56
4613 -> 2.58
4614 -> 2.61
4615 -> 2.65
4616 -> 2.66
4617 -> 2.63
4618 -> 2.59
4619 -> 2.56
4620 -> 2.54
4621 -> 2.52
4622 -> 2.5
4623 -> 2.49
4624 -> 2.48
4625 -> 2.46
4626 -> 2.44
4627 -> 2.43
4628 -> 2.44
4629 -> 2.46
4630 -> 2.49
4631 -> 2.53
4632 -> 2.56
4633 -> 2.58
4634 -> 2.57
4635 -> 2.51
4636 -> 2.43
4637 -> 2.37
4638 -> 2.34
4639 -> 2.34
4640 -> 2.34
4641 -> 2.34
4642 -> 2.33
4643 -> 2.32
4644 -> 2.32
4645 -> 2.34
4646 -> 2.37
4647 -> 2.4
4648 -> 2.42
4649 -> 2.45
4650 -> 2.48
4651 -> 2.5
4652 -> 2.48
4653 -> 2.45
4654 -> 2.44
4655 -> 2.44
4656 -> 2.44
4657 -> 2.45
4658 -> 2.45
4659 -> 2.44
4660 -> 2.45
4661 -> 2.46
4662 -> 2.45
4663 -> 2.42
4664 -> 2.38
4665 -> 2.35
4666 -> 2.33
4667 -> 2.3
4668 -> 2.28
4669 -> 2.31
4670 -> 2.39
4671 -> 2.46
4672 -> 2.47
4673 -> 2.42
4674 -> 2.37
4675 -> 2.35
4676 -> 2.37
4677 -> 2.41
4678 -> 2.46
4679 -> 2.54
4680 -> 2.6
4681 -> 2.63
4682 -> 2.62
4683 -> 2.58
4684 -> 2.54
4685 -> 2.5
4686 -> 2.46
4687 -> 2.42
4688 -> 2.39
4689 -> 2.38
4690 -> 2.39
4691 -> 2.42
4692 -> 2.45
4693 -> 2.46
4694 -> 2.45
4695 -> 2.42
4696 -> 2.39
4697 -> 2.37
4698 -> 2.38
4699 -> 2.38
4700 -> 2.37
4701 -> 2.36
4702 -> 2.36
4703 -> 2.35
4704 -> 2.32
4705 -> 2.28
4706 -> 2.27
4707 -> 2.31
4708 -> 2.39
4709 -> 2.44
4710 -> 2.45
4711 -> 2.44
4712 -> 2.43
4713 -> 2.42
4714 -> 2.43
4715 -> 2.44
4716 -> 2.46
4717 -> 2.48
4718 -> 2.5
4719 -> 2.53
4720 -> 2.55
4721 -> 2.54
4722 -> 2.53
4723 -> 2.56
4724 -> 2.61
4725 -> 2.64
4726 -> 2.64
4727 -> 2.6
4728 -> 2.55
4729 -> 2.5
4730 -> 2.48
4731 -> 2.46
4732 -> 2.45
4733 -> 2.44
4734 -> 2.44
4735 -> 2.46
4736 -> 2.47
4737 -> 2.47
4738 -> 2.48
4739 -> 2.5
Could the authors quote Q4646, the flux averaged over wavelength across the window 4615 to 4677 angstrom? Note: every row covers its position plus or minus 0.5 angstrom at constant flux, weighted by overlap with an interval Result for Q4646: 2.44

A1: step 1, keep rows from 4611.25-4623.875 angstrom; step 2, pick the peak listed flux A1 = 2.66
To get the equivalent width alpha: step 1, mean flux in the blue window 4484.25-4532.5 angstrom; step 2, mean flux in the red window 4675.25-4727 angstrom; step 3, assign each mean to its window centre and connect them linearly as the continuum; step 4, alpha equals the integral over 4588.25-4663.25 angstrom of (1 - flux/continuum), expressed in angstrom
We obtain -1.2 angstrom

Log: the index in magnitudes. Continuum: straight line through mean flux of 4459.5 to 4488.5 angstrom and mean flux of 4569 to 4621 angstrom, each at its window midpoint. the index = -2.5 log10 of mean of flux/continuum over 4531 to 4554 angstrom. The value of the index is 0.07 mag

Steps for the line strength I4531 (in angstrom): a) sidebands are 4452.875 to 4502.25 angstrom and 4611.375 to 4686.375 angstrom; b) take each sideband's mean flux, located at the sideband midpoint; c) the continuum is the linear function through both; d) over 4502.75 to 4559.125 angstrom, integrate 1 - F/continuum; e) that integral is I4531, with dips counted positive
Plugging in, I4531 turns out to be 0.4 angstrom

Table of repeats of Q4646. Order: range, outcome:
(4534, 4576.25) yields 2.4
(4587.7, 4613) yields 2.47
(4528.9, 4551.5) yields 2.26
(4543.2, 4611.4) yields 2.43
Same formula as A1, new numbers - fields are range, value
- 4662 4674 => 2.47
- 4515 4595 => 2.61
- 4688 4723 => 2.56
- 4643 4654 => 2.5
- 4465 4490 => 2.55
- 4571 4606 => 2.6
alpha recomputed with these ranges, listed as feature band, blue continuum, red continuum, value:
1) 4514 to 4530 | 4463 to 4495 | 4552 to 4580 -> 0.53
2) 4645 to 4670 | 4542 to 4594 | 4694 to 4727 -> 0.20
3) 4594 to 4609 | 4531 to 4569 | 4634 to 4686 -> -0.45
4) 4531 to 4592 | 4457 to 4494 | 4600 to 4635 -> 1.37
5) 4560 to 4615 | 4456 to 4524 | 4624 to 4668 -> -1.66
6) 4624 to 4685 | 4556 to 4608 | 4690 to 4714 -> -0.52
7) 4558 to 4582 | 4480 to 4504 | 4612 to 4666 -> -0.55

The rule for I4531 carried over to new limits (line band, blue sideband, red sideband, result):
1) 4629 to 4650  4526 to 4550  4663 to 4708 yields -0.5 angstrom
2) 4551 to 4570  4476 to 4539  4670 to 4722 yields -0.4 angstrom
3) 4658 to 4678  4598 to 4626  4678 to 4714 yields 0.5 angstrom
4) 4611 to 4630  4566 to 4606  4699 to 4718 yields -0.8 angstrom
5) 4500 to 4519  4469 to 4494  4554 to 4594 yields -0.7 angstrom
